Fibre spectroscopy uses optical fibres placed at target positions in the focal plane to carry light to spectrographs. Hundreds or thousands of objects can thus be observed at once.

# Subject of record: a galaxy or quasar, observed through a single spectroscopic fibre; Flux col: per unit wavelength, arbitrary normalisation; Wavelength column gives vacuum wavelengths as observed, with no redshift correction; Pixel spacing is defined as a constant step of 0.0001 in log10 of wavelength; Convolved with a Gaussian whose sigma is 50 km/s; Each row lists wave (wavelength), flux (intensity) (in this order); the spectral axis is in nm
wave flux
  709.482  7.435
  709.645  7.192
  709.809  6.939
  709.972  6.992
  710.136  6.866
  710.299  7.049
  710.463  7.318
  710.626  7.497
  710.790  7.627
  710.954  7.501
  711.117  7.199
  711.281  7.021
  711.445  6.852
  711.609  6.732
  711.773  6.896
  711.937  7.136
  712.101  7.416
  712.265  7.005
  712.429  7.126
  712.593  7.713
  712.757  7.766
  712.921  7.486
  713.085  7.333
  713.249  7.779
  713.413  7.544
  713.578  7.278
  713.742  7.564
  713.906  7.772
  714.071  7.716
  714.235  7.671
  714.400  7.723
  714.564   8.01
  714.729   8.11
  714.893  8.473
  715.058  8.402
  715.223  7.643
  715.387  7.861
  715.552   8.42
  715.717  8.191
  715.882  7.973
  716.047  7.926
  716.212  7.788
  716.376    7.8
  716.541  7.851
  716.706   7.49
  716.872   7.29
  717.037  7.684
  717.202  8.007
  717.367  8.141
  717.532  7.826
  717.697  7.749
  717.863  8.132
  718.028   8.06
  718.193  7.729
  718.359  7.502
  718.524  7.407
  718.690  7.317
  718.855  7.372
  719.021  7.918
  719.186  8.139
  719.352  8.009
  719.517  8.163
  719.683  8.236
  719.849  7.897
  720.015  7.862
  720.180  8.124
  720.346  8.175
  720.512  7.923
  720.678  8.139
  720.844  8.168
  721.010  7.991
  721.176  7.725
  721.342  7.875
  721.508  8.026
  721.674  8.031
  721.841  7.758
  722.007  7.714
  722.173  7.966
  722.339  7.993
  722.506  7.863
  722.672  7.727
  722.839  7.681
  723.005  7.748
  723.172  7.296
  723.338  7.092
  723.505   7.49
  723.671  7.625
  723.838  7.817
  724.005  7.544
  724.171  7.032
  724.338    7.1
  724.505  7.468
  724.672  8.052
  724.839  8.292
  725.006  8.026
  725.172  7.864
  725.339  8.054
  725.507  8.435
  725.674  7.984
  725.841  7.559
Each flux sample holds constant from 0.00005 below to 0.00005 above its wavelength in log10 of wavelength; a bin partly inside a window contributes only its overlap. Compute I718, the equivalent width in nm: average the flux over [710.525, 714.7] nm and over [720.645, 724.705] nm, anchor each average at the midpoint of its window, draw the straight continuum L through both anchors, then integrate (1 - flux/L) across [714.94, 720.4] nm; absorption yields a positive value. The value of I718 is -0.23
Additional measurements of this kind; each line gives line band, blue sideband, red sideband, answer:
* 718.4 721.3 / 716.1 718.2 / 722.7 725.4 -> -0.06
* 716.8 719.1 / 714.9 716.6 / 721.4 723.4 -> 0.06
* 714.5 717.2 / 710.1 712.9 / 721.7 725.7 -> -0.19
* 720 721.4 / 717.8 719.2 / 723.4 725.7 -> -0.05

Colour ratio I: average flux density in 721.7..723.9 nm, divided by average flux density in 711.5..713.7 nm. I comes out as 1.0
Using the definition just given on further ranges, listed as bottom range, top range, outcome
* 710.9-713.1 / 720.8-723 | 1.09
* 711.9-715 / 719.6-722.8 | 1.04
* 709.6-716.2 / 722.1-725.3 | 1.02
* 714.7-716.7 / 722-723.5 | 0.96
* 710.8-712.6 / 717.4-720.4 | 1.10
